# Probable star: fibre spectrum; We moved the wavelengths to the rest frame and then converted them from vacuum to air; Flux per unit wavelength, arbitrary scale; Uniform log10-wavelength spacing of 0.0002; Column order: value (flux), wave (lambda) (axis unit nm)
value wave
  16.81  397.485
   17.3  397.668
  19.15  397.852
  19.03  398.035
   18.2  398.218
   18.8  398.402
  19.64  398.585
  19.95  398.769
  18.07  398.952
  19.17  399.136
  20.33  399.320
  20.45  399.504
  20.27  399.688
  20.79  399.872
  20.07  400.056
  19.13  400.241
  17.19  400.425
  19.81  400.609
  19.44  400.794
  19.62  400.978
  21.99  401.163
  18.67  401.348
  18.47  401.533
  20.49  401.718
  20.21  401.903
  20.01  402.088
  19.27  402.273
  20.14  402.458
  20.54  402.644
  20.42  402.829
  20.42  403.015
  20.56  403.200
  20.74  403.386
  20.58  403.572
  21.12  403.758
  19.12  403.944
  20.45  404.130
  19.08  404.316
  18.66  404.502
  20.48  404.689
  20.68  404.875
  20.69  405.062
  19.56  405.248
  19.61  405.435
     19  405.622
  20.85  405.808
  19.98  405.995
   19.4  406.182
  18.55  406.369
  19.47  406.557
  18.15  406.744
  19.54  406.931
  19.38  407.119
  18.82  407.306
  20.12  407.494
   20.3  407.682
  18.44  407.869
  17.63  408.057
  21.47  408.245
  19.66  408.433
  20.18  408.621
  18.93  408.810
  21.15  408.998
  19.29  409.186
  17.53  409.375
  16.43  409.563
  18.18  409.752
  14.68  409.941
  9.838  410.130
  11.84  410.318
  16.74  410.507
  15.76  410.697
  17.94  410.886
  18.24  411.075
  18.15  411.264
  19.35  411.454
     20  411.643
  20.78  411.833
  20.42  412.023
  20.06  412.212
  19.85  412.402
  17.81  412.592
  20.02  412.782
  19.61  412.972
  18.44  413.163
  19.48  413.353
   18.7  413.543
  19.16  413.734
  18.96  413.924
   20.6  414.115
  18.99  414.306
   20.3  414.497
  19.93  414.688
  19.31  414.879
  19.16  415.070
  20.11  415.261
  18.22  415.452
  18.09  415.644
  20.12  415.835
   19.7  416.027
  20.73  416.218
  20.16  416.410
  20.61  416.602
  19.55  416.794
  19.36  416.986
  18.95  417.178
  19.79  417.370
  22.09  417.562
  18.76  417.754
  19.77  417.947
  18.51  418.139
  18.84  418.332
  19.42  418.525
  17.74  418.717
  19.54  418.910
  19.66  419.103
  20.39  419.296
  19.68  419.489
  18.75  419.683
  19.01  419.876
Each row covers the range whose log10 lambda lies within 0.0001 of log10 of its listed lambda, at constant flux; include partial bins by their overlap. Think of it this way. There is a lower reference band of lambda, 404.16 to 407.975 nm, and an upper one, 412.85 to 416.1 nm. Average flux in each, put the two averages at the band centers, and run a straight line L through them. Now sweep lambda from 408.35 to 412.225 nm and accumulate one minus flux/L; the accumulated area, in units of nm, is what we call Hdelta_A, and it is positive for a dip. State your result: 0.325 nm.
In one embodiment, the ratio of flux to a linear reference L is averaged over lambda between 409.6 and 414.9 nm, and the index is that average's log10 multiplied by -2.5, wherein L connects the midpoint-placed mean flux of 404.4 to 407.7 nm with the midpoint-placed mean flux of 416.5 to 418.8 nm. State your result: 0.071 mag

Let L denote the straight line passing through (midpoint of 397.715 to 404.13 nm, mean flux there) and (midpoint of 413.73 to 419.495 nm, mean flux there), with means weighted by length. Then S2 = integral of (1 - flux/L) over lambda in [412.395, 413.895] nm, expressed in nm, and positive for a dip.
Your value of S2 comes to 0.040 nm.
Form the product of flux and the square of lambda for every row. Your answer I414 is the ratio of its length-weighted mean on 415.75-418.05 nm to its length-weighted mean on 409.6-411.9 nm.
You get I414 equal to 1.23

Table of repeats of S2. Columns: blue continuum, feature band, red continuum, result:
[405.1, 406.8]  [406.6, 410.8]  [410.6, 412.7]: 0.284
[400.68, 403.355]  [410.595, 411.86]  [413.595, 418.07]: 0.083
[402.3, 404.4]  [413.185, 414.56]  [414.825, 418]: 0.029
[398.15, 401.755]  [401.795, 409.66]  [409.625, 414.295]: -0.347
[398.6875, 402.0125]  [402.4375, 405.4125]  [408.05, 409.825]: -0.114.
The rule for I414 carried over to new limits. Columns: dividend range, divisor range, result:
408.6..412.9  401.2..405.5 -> 0.93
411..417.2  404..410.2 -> 1.06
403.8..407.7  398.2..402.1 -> 1.03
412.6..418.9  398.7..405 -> 1.05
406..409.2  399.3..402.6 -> 1.02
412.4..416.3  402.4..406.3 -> 1.01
